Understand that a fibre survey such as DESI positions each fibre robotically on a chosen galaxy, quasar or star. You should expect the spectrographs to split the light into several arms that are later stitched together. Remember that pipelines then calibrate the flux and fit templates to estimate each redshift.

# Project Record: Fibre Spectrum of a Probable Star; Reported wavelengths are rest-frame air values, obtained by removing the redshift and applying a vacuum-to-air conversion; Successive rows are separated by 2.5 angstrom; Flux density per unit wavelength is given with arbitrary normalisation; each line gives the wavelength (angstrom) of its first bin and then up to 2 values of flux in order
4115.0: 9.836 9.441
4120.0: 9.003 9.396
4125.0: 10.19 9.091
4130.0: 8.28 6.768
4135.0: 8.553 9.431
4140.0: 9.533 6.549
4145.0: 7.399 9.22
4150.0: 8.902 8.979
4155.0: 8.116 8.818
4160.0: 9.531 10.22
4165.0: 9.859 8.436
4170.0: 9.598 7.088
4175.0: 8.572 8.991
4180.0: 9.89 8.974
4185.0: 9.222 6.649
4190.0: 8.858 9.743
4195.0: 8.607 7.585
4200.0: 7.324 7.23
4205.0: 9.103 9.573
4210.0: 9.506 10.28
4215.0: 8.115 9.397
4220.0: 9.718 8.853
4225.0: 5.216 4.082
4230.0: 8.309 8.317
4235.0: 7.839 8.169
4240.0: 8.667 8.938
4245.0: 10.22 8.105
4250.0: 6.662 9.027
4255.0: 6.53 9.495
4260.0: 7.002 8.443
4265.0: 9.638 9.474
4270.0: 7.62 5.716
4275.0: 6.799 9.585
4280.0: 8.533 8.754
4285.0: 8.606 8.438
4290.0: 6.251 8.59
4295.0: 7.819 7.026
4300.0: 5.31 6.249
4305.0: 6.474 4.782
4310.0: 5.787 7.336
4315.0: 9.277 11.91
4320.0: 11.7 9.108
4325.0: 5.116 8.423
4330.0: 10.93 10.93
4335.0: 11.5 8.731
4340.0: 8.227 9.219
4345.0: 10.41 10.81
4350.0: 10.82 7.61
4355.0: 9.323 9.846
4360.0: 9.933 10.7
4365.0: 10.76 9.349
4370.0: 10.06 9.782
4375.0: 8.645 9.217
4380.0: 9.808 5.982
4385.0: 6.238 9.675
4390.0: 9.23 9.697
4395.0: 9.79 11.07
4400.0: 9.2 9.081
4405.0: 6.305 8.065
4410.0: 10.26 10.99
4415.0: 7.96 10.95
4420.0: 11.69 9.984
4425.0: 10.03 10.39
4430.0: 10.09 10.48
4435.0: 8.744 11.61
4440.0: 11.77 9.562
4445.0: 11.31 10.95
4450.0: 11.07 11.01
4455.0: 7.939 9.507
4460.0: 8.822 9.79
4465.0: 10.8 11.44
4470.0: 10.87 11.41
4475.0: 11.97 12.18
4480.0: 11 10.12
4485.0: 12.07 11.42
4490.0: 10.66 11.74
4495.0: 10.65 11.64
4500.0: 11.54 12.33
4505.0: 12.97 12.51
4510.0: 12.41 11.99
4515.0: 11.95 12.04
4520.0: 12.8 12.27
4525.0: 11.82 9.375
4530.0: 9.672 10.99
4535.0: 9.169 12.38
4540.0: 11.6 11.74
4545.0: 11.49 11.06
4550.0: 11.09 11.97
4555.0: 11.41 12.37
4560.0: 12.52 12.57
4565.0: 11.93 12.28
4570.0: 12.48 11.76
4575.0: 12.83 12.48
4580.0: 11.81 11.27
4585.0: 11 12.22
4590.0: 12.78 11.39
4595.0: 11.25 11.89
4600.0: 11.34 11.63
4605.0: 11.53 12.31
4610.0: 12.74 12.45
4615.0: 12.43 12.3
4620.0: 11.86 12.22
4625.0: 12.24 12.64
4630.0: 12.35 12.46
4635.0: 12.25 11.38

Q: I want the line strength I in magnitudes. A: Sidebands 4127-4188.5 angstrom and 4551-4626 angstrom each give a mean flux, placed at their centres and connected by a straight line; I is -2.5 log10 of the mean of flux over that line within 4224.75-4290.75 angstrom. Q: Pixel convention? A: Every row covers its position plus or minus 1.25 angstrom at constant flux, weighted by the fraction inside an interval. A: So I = 0.18 mag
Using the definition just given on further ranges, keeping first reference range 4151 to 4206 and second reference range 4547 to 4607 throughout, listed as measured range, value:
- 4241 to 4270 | 0.10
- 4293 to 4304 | 0.39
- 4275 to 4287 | 0.11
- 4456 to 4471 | 0.08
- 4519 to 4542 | 0.04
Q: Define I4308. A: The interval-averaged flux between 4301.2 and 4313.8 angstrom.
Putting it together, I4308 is 6.13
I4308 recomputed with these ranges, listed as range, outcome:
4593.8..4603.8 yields 11.5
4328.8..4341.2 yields 10.1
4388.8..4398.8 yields 9.95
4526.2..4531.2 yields 9.54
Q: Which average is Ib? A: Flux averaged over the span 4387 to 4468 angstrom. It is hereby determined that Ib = 9.97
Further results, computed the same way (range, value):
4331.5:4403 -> 9.5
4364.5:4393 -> 8.97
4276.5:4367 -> 8.75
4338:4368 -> 9.74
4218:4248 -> 8.07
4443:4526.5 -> 11.3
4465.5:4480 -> 11.5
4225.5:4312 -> 7.66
